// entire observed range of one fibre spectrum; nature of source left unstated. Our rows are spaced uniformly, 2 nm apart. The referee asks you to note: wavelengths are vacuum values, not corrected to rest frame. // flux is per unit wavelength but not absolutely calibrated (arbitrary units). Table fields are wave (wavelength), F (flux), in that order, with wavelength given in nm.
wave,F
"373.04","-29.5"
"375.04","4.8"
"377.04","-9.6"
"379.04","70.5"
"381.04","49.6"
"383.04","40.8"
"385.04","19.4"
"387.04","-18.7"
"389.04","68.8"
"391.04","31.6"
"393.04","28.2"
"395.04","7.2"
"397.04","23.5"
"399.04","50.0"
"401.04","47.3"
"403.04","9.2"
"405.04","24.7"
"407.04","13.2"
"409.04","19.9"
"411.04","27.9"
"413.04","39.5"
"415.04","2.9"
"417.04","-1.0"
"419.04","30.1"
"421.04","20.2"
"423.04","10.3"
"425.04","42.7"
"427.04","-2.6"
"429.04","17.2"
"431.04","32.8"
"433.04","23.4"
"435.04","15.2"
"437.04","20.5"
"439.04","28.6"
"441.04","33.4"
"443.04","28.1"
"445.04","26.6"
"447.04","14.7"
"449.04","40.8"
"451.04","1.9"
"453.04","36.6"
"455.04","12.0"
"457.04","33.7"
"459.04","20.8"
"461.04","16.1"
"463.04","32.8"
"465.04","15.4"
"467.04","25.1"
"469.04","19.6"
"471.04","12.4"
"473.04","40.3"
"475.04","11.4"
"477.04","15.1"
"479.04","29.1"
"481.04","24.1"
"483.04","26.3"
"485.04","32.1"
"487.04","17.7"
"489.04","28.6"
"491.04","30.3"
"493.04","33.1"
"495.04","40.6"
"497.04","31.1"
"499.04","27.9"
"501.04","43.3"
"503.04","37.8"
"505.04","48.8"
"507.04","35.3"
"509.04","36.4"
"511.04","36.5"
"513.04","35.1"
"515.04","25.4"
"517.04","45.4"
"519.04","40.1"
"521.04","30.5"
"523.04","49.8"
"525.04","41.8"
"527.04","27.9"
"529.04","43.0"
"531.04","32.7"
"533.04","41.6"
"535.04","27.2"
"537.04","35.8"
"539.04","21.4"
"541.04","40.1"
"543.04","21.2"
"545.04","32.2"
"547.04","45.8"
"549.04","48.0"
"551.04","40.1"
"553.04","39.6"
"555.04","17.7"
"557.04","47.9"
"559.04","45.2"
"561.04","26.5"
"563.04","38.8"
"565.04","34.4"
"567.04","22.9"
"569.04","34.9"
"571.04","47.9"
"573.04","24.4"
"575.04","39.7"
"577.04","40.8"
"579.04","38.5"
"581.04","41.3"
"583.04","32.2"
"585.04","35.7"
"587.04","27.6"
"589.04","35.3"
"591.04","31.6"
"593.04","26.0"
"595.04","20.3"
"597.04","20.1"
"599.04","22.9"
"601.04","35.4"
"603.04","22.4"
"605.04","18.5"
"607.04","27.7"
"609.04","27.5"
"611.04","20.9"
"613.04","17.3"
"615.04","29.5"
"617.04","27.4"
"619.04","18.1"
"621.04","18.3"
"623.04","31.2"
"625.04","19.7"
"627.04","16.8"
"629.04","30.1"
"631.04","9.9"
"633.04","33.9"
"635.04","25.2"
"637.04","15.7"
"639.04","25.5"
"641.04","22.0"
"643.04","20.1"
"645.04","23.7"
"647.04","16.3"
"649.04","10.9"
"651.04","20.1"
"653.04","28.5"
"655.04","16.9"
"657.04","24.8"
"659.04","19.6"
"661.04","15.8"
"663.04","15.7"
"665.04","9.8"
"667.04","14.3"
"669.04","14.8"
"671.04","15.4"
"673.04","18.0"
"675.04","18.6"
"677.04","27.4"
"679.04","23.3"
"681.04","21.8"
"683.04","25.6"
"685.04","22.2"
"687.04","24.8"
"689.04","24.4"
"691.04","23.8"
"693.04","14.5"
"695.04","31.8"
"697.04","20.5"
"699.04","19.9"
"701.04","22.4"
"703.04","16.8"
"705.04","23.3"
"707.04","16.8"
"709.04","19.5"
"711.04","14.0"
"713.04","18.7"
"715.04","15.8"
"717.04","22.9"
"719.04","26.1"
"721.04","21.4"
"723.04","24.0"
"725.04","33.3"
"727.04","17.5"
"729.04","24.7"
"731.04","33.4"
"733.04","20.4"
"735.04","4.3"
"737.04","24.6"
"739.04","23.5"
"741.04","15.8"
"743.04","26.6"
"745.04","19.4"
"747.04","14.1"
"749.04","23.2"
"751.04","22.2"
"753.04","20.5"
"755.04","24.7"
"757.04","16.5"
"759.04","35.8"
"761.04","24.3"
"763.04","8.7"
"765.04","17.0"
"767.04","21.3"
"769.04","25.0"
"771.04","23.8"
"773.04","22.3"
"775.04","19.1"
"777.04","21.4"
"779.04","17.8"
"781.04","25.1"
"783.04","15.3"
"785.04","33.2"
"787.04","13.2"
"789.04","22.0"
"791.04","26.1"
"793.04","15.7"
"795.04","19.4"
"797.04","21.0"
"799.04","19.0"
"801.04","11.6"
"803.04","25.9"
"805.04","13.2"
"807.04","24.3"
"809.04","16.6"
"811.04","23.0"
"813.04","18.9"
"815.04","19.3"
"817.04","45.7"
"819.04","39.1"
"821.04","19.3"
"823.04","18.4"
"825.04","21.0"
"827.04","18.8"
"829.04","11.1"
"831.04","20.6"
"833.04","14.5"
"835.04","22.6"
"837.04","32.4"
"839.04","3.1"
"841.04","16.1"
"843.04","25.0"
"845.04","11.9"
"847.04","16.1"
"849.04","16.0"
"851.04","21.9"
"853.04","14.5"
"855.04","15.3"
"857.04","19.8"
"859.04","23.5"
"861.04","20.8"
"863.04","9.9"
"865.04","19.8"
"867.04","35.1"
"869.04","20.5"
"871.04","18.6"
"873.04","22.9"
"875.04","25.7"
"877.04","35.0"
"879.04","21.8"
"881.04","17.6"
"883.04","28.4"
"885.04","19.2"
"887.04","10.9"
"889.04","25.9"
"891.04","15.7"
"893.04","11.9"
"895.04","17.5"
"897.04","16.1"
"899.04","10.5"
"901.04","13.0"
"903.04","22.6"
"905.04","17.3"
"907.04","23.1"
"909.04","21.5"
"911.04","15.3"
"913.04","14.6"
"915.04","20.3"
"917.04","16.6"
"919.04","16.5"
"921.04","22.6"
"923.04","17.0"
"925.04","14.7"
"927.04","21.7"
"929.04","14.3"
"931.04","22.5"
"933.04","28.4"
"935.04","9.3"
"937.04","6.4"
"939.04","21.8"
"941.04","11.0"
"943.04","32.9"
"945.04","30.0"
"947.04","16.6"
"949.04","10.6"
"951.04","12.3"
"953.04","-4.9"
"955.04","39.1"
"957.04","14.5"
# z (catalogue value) 0.244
